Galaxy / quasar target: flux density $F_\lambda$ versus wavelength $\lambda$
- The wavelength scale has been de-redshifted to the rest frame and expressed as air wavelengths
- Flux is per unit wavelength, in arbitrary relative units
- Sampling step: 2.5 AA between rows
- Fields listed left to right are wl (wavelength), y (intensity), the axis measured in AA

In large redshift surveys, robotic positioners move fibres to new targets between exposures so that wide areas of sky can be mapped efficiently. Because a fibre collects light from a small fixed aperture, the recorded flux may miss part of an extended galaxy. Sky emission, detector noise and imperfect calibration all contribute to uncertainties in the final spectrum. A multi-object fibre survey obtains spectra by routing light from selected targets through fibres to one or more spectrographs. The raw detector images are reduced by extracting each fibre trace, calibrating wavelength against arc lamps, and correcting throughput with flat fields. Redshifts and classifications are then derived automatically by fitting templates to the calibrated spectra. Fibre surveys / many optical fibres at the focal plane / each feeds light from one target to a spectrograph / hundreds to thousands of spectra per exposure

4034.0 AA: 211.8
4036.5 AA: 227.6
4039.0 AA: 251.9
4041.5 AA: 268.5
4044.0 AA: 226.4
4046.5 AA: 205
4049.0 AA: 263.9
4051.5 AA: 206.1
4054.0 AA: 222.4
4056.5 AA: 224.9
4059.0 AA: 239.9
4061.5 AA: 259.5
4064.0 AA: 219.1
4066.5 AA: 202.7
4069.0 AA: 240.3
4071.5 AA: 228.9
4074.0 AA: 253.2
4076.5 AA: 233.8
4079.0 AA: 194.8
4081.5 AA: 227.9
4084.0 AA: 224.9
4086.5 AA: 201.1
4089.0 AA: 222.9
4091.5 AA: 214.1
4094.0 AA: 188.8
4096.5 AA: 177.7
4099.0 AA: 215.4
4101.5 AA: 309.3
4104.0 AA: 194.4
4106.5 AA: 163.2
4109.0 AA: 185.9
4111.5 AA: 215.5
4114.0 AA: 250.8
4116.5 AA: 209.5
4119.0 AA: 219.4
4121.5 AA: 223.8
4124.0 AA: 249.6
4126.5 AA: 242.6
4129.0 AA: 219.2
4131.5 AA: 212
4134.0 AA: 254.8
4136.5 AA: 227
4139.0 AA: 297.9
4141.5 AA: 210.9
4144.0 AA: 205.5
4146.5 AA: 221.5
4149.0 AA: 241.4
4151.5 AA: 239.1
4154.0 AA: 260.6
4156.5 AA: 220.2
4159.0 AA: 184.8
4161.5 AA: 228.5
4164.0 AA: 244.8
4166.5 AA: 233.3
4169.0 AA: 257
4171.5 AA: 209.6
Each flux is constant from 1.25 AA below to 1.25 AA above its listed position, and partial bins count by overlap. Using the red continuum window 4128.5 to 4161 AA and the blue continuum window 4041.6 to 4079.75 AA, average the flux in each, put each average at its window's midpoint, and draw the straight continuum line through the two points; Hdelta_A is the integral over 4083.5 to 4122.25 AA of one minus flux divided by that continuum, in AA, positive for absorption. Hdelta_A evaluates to 2.9 AA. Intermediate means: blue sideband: 230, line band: 213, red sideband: 231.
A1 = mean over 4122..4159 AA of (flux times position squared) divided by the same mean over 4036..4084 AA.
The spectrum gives 1.05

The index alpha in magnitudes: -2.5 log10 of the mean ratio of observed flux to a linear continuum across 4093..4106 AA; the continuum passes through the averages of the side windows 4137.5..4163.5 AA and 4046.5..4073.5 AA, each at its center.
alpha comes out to 0.08 mag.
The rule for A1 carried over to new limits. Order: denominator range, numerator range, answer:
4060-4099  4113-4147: 1.08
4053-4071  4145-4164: 1.04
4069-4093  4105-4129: 0.99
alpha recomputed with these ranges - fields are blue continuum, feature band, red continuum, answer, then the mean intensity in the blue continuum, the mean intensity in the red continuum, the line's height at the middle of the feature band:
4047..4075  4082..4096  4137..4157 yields 0.12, 232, 237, 234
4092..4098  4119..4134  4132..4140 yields 0.04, 188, 254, 239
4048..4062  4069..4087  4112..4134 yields 0.03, 234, 229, 233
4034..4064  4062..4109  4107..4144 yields 0.07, 234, 228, 231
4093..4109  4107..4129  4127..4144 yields -0.01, 207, 235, 221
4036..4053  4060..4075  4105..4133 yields -0.02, 236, 218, 230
